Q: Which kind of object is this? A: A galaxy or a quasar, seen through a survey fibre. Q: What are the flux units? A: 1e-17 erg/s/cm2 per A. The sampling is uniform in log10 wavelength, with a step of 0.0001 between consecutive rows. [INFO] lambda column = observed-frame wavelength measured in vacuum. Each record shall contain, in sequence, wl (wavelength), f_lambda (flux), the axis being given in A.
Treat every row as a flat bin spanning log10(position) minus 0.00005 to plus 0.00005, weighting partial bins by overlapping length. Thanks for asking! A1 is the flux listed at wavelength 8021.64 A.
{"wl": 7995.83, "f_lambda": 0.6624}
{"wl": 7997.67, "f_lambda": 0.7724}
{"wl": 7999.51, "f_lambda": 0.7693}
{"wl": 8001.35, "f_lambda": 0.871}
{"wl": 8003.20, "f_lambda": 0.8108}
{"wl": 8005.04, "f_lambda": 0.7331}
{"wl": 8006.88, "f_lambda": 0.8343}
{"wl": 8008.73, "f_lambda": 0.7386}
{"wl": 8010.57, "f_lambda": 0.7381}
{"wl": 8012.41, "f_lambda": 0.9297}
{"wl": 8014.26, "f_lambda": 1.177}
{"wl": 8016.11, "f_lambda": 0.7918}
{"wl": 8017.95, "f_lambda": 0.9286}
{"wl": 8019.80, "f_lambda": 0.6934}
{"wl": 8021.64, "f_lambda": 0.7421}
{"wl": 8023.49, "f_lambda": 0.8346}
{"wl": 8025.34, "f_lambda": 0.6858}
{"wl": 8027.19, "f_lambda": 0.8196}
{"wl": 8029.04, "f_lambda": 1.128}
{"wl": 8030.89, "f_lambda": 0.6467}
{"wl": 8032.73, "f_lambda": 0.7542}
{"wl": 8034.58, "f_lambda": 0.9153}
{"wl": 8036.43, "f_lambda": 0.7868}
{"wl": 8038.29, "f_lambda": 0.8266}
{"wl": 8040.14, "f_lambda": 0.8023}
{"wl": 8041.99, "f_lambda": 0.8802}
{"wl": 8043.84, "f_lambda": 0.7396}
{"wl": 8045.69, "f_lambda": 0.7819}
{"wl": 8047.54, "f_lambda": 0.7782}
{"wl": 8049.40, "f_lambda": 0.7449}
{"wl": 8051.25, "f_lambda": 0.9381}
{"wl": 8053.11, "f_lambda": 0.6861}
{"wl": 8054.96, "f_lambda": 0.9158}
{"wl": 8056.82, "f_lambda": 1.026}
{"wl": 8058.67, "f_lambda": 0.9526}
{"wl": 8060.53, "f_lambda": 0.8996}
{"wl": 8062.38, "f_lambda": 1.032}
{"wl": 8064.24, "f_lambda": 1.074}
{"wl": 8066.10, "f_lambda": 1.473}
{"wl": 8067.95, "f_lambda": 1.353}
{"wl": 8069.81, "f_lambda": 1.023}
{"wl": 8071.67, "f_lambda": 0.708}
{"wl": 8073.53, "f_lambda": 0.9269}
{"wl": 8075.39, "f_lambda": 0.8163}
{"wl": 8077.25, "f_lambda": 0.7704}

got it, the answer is 0.7421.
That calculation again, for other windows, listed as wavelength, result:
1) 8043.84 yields 0.7396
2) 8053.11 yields 0.6861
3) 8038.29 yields 0.8266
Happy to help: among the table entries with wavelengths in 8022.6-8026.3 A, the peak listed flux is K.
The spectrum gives 0.8346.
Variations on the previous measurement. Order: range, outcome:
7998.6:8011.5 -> 0.871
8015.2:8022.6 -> 0.9286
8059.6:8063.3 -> 1.032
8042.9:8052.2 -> 0.9381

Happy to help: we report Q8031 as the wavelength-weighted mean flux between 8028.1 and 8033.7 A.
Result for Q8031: 0.844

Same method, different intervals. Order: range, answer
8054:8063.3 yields 0.965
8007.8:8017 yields 0.875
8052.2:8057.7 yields 0.875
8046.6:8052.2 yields 0.819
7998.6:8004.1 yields 0.816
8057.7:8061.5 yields 0.93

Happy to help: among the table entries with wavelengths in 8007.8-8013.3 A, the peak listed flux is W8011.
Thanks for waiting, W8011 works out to 0.9297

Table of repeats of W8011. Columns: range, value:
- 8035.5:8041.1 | 0.8266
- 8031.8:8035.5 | 0.9153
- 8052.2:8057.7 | 1.026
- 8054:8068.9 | 1.473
